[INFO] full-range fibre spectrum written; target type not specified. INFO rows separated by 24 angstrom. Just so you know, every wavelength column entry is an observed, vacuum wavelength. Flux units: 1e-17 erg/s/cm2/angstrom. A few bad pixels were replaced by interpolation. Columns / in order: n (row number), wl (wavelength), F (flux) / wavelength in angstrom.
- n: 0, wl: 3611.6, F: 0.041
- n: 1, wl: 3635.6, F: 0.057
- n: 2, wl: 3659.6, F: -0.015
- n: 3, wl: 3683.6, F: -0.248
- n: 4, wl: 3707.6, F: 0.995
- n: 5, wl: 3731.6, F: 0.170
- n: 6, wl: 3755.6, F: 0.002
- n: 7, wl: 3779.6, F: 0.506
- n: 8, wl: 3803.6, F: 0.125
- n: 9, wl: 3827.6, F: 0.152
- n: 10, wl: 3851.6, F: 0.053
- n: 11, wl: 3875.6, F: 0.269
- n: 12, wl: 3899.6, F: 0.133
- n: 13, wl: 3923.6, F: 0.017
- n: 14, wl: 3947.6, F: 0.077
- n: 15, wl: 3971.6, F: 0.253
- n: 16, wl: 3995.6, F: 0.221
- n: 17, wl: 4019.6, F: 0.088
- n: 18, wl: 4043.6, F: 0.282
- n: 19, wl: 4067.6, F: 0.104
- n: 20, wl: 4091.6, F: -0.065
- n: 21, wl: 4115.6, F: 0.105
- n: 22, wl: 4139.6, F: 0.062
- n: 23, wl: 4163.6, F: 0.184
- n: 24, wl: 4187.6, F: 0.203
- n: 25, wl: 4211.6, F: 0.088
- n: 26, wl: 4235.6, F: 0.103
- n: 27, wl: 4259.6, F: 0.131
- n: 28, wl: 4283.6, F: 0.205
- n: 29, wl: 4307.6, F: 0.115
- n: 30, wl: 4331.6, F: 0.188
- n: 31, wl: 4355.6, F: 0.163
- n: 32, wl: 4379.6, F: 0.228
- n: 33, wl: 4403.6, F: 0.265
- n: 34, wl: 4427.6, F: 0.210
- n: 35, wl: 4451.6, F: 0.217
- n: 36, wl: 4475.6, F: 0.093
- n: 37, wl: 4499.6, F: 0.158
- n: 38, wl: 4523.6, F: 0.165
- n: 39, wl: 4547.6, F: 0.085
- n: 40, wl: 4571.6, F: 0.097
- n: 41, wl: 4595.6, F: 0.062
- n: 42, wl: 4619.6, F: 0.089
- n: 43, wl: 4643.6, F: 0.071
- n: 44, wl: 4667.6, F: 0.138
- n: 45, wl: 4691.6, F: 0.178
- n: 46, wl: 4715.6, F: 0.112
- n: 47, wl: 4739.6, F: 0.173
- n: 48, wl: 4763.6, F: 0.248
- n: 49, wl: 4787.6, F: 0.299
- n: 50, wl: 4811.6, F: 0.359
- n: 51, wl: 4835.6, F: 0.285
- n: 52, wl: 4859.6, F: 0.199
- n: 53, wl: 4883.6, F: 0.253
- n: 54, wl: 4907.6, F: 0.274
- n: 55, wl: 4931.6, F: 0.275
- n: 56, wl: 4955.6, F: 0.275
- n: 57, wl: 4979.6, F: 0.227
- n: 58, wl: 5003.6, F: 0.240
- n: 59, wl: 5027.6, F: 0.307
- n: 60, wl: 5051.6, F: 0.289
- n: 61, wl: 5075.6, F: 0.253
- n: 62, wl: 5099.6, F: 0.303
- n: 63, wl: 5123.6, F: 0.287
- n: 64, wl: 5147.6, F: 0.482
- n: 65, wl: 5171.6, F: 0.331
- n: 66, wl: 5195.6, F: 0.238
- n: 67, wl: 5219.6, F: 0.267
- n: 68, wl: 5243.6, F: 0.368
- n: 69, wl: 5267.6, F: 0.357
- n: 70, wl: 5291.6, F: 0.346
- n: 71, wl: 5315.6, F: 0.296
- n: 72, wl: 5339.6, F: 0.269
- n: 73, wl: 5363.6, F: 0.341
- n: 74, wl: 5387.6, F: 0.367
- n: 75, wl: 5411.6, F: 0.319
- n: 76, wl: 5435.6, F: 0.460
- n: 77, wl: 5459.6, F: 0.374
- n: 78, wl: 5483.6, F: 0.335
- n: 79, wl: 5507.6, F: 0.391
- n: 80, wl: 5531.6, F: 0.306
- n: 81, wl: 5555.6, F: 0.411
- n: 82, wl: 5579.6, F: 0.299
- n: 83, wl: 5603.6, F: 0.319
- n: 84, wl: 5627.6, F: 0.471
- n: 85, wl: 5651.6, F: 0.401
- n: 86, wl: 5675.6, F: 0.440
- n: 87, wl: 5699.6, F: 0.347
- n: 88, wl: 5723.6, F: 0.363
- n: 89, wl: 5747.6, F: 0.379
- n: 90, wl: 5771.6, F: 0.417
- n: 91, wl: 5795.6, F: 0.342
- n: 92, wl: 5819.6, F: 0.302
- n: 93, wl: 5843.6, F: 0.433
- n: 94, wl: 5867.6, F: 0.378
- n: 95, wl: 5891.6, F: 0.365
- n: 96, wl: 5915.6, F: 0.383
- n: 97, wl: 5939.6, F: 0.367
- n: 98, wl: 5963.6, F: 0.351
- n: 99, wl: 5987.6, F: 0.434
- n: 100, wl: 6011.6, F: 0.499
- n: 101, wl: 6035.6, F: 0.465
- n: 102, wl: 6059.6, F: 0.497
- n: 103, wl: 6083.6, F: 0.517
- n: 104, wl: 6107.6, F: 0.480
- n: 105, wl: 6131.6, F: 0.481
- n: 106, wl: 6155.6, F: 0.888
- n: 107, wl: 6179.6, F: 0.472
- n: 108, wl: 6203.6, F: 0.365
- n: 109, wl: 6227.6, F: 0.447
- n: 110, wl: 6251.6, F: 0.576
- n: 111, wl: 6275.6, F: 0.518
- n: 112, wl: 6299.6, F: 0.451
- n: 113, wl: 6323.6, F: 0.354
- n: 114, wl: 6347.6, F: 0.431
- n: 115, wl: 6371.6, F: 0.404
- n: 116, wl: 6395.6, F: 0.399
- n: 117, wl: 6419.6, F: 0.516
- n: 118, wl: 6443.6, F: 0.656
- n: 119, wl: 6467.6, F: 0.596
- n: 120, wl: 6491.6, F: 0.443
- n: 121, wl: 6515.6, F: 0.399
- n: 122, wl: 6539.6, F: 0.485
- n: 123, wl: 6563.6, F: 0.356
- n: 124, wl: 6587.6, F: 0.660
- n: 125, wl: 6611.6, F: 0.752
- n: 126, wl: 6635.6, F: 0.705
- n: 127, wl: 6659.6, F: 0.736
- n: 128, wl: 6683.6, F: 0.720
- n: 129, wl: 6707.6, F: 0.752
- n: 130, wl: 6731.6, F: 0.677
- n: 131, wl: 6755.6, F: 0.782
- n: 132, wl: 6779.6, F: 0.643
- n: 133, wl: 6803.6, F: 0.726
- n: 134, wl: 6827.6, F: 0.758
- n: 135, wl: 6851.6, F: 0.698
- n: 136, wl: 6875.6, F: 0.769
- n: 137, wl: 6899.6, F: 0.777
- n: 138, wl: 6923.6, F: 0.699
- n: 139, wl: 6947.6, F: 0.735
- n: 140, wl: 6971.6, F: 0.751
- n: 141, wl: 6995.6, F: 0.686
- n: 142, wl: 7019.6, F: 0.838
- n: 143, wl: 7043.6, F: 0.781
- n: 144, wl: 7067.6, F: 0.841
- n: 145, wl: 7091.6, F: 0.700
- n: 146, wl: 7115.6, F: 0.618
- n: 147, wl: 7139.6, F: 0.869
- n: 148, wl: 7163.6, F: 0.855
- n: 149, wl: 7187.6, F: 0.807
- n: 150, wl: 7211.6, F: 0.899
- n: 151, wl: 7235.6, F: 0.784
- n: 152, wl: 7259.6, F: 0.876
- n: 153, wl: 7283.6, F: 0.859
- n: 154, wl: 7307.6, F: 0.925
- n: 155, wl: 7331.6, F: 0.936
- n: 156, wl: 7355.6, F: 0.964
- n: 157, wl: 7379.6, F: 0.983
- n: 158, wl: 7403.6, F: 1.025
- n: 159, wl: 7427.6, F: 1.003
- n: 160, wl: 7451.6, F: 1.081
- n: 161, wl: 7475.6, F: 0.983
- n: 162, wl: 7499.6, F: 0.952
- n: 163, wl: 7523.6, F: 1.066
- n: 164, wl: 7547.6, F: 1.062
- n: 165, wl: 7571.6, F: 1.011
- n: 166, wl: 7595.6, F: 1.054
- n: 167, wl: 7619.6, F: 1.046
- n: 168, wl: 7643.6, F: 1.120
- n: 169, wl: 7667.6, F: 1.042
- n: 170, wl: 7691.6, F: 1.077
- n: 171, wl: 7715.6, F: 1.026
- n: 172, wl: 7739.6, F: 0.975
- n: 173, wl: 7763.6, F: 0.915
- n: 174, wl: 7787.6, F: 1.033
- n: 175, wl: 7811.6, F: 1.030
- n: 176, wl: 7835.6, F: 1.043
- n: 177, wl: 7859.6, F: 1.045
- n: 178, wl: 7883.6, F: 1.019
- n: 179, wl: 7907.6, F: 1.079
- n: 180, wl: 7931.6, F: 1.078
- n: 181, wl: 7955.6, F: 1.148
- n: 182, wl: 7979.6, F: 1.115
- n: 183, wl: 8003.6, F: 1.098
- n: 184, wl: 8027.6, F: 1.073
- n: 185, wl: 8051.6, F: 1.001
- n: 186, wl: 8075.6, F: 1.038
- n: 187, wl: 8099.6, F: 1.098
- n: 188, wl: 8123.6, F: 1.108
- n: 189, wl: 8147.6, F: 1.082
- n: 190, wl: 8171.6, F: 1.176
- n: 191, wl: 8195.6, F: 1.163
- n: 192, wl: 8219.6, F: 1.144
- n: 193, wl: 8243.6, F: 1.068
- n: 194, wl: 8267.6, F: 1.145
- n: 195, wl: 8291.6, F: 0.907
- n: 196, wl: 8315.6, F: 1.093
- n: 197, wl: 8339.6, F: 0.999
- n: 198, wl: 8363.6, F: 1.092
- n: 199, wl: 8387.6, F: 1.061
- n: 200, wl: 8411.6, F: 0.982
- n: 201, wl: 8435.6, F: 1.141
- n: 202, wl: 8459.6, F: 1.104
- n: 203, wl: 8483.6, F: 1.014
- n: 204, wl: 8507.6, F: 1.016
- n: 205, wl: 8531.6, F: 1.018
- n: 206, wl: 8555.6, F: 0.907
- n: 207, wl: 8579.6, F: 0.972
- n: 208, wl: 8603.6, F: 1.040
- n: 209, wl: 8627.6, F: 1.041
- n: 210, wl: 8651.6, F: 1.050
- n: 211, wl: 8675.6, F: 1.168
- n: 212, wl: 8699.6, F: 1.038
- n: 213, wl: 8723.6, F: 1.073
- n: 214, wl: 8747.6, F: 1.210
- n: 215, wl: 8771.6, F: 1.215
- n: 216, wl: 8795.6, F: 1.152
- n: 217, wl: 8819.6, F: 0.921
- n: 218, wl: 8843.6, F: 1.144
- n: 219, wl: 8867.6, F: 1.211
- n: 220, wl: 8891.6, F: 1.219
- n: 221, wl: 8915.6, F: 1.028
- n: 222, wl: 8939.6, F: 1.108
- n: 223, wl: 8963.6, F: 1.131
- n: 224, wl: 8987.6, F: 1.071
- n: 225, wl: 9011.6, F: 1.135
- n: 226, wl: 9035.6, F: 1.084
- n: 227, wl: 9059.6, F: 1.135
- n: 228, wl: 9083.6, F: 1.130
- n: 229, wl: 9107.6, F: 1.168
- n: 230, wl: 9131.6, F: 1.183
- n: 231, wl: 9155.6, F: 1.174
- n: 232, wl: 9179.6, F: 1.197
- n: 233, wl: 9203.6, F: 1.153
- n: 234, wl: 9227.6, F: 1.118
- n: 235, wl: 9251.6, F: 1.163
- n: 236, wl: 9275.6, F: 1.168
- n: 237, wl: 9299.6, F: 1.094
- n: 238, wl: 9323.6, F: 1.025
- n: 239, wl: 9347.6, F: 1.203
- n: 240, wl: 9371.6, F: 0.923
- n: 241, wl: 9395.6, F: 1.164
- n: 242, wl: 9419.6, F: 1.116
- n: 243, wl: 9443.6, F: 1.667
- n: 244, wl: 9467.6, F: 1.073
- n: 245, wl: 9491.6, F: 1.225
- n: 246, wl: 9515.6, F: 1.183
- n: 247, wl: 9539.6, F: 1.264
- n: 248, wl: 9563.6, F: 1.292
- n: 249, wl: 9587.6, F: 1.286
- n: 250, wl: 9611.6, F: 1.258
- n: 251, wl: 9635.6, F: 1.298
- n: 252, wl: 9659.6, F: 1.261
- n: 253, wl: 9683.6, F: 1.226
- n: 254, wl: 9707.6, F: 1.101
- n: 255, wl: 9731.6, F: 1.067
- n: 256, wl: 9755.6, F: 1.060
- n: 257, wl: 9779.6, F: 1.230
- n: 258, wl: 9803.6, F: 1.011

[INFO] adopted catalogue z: 0.65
